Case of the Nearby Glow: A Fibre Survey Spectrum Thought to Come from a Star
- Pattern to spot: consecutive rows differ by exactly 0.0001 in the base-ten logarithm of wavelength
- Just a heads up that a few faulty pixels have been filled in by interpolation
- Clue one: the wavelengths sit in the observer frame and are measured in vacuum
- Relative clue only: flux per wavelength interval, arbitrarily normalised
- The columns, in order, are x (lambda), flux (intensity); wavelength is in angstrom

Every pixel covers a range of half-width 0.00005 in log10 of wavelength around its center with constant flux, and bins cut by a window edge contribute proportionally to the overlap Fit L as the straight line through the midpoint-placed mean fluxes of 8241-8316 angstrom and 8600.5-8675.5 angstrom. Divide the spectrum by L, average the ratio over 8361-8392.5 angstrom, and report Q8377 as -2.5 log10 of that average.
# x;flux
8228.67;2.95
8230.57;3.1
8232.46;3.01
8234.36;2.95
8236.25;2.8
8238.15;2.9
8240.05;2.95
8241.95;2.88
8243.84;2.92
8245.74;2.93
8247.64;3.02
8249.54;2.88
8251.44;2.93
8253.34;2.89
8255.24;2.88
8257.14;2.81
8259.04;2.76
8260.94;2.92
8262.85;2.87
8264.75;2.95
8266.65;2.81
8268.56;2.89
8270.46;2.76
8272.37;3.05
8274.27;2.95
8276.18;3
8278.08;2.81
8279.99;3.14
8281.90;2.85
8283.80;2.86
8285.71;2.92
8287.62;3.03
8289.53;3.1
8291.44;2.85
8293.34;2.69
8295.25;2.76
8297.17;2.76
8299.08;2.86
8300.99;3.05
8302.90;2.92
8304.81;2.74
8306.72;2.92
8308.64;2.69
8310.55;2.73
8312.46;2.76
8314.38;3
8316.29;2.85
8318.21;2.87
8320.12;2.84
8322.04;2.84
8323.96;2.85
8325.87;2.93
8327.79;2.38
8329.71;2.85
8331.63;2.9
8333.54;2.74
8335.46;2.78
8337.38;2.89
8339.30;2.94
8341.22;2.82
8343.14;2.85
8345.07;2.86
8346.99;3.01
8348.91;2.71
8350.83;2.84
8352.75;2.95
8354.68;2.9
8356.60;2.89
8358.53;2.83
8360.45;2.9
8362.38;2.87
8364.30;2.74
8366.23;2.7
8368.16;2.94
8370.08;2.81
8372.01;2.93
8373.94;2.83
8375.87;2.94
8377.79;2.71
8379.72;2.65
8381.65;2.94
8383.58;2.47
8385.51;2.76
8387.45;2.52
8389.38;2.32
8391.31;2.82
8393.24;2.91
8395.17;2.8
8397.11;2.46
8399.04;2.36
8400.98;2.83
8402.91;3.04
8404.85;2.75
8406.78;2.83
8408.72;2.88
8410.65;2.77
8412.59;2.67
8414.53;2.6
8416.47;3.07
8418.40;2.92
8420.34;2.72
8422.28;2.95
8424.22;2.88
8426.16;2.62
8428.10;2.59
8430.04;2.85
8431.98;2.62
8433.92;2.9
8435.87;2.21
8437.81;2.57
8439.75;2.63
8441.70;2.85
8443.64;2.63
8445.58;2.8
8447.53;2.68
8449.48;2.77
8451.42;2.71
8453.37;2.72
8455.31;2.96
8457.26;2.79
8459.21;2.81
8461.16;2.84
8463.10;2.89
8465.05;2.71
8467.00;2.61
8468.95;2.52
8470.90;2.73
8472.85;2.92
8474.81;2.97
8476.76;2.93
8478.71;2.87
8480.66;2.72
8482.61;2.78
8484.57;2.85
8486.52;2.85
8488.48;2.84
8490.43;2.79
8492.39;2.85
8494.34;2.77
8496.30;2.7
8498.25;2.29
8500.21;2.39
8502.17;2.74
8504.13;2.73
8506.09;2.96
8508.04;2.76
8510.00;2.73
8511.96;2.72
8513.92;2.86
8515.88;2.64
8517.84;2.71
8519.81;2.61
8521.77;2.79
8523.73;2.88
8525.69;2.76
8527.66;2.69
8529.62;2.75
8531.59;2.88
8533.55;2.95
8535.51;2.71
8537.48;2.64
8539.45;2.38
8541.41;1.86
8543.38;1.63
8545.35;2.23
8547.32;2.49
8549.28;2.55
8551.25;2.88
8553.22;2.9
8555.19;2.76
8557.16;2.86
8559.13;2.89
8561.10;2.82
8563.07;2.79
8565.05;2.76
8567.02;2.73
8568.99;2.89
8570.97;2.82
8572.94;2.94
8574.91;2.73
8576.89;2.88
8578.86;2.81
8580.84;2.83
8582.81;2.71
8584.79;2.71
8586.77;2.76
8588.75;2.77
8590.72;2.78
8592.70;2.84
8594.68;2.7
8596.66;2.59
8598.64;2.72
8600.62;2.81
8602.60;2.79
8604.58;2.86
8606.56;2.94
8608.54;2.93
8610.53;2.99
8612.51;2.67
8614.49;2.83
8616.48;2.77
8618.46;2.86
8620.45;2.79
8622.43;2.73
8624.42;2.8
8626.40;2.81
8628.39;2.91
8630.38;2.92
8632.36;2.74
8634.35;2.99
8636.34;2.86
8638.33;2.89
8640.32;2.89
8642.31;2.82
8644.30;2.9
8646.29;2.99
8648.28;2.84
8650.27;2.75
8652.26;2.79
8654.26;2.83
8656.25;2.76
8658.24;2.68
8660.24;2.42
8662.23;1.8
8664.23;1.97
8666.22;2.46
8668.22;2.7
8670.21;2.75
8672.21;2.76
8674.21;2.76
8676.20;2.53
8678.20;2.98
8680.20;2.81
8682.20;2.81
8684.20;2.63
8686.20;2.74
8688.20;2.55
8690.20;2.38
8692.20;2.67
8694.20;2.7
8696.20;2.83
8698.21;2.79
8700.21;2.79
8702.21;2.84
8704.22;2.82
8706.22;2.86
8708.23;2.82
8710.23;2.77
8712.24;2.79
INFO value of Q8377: 0.04 mag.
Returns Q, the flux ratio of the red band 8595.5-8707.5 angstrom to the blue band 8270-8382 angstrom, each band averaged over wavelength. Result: 1.0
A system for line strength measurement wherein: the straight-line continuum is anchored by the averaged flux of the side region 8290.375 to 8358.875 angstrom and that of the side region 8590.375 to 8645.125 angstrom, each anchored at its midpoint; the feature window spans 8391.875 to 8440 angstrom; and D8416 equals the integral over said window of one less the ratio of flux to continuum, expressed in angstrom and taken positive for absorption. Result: 1.6 angstrom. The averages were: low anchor 2.84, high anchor 2.83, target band 2.74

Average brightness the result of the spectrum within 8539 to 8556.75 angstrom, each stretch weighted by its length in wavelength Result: 2.43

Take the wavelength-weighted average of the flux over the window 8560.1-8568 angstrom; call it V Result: 2.77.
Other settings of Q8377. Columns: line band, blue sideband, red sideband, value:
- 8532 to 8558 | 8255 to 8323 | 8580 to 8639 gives 0.118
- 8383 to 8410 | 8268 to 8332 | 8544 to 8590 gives 0.048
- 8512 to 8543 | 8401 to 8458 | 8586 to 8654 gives 0.055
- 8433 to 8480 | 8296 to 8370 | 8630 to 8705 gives 0.016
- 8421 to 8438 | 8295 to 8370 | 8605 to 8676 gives 0.046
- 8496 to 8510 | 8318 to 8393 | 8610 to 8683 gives 0.046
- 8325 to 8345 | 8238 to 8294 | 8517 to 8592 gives 0.019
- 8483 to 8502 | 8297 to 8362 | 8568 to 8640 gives 0.048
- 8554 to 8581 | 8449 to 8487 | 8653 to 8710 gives -0.035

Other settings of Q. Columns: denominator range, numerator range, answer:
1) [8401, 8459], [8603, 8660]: 1.03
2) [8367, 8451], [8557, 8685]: 1.01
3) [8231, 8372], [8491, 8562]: 0.93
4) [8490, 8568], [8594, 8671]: 1.03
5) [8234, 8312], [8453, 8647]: 0.96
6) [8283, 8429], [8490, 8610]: 0.97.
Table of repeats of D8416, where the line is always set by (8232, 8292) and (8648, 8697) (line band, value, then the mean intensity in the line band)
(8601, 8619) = -1.2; 2.85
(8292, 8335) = 1.0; 2.82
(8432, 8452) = 0.9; 2.67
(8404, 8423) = 0.0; 2.82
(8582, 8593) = -0.3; 2.76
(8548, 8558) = -0.2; 2.78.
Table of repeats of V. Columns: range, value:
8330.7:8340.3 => 2.85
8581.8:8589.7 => 2.74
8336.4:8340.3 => 2.91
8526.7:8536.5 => 2.8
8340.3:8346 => 2.84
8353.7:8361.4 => 2.88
